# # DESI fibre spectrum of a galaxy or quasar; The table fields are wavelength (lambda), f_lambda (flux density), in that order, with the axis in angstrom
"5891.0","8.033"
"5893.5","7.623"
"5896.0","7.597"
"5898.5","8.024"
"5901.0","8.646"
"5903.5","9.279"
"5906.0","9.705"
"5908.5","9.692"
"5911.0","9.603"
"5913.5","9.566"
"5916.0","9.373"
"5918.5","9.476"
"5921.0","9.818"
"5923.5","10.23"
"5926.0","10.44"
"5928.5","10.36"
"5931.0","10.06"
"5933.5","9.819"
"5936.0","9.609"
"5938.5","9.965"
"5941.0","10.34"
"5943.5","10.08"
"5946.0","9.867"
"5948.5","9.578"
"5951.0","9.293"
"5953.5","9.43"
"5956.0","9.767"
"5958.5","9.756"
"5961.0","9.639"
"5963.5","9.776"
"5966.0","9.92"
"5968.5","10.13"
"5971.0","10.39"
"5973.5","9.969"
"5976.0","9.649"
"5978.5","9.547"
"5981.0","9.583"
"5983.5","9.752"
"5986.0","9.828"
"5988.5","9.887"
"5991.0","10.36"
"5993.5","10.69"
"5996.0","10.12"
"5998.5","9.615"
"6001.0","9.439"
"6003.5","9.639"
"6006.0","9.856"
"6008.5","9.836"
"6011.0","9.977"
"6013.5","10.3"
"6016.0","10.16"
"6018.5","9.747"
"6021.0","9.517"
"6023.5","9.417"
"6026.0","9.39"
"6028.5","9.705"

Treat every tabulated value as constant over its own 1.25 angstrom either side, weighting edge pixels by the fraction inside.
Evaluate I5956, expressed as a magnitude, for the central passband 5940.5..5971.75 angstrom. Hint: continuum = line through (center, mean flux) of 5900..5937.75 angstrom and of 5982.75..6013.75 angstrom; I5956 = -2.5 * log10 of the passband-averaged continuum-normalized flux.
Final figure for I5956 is 0.000 mag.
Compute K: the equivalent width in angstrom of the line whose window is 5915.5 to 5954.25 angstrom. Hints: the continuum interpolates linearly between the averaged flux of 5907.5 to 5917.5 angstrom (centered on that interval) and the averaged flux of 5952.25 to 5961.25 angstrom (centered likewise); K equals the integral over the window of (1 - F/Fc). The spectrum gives -1.1 angstrom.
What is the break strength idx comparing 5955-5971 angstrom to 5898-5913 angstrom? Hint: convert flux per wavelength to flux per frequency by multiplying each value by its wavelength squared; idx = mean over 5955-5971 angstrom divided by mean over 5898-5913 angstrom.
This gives 1.09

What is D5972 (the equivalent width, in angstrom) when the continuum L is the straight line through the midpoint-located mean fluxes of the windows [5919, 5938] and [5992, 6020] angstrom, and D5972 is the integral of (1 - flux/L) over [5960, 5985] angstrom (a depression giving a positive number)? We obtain 0.4 angstrom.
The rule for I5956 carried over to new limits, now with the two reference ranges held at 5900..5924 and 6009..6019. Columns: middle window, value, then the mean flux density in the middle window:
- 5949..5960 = 0.020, 9.56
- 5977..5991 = 0.014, 9.78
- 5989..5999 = -0.029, 10.2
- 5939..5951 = -0.022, 9.9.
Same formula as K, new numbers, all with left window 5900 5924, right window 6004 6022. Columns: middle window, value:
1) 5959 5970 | -0.2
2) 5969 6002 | -0.4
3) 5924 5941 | -0.8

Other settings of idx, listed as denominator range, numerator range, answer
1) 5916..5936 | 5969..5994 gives 1.02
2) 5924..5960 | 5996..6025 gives 1.01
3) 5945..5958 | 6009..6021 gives 1.06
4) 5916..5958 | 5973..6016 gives 1.02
